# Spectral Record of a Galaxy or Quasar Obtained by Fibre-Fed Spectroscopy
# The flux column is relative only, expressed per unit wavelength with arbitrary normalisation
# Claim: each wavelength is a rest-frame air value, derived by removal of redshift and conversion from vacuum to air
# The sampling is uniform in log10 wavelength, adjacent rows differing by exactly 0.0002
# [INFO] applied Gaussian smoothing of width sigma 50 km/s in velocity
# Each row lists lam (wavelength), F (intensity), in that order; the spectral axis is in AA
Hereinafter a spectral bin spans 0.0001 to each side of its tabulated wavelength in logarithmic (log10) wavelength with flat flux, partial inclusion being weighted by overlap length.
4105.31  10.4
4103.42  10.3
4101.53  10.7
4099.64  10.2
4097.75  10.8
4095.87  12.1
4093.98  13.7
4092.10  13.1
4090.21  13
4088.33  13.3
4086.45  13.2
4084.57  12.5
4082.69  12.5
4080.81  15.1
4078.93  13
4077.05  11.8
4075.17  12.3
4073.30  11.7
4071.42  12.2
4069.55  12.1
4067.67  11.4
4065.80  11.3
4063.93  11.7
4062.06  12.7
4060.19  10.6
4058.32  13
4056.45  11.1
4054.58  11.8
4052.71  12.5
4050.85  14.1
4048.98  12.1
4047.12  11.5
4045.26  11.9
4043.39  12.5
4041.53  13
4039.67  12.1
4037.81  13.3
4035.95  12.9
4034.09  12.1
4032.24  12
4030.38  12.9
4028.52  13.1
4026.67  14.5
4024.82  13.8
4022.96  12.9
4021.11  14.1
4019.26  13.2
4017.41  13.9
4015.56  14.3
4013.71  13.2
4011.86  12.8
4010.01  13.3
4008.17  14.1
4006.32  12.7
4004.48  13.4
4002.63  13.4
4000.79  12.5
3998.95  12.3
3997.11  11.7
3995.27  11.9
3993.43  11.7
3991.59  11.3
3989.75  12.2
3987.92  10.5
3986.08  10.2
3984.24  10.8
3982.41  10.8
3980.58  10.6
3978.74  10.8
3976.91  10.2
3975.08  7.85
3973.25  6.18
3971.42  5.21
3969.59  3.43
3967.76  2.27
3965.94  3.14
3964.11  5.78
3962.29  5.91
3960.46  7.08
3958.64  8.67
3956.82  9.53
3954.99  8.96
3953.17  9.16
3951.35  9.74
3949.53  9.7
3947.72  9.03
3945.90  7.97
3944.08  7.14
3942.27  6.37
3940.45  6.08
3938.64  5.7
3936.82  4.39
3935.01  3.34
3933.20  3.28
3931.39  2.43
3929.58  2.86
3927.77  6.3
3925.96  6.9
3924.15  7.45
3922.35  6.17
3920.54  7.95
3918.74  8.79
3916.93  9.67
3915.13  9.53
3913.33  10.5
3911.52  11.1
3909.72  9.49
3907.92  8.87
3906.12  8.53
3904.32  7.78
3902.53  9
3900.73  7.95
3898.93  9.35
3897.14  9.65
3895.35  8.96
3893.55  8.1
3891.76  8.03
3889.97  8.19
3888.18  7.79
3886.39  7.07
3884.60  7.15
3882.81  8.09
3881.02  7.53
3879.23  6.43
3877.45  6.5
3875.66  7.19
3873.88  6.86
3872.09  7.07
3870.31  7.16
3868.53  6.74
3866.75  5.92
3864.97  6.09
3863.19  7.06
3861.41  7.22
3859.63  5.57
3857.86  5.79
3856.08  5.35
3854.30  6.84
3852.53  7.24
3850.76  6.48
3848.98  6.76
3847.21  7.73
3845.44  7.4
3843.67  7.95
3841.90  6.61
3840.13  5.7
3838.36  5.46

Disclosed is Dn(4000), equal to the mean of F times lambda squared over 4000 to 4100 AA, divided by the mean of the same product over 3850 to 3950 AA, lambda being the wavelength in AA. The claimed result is 1.9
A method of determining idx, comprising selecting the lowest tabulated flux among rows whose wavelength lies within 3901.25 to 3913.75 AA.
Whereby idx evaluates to 7.78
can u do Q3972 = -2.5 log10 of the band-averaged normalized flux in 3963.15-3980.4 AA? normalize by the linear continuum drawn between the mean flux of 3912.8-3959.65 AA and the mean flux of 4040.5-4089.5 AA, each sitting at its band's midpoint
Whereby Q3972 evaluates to 0.351 mag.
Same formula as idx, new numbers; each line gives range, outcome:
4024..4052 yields 11.5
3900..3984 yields 2.27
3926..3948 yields 2.43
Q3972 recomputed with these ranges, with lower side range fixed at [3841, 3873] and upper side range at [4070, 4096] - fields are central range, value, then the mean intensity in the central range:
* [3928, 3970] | 0.430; 6.21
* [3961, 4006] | 0.096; 9.37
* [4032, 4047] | -0.071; 12.4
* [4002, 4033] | -0.208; 13.4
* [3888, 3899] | -0.116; 8.58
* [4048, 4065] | -0.005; 12.2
